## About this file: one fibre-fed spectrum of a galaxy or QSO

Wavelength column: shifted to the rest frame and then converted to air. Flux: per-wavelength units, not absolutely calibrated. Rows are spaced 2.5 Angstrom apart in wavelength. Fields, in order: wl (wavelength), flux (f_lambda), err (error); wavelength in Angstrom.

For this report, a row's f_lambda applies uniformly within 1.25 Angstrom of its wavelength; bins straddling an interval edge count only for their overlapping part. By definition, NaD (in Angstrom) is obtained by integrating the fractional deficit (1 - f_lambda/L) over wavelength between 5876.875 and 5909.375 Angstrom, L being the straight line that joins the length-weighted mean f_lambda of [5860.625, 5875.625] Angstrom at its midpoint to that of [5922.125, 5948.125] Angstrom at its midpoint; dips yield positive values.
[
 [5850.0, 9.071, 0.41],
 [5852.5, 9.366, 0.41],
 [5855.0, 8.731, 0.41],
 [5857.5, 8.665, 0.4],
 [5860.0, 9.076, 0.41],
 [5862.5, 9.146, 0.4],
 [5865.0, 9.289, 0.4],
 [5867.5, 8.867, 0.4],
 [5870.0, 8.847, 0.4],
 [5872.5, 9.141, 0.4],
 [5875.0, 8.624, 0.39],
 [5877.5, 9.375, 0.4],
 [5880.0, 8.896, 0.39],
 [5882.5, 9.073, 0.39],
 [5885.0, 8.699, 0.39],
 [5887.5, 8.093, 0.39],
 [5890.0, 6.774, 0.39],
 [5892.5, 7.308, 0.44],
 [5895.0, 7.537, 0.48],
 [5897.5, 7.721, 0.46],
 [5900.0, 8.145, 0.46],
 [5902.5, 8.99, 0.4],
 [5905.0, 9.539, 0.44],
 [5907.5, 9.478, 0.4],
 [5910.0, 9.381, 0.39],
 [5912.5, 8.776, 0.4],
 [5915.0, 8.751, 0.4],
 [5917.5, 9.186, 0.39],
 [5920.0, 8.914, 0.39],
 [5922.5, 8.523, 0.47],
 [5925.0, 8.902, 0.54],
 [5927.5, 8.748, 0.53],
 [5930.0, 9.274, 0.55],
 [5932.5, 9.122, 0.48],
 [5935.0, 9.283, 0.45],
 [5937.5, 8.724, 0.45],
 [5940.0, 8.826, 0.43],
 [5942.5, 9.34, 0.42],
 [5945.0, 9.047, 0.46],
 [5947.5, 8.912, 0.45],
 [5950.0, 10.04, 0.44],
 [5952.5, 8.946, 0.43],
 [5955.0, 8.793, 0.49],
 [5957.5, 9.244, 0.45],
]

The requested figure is 2.0 Angstrom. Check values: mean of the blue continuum 9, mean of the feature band 8.43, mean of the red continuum 8.99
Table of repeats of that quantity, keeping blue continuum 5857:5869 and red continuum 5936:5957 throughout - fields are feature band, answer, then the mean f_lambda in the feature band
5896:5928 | 0.8 Angstrom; 8.84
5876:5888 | 0.2 Angstrom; 8.87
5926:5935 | 0.0 Angstrom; 9.08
